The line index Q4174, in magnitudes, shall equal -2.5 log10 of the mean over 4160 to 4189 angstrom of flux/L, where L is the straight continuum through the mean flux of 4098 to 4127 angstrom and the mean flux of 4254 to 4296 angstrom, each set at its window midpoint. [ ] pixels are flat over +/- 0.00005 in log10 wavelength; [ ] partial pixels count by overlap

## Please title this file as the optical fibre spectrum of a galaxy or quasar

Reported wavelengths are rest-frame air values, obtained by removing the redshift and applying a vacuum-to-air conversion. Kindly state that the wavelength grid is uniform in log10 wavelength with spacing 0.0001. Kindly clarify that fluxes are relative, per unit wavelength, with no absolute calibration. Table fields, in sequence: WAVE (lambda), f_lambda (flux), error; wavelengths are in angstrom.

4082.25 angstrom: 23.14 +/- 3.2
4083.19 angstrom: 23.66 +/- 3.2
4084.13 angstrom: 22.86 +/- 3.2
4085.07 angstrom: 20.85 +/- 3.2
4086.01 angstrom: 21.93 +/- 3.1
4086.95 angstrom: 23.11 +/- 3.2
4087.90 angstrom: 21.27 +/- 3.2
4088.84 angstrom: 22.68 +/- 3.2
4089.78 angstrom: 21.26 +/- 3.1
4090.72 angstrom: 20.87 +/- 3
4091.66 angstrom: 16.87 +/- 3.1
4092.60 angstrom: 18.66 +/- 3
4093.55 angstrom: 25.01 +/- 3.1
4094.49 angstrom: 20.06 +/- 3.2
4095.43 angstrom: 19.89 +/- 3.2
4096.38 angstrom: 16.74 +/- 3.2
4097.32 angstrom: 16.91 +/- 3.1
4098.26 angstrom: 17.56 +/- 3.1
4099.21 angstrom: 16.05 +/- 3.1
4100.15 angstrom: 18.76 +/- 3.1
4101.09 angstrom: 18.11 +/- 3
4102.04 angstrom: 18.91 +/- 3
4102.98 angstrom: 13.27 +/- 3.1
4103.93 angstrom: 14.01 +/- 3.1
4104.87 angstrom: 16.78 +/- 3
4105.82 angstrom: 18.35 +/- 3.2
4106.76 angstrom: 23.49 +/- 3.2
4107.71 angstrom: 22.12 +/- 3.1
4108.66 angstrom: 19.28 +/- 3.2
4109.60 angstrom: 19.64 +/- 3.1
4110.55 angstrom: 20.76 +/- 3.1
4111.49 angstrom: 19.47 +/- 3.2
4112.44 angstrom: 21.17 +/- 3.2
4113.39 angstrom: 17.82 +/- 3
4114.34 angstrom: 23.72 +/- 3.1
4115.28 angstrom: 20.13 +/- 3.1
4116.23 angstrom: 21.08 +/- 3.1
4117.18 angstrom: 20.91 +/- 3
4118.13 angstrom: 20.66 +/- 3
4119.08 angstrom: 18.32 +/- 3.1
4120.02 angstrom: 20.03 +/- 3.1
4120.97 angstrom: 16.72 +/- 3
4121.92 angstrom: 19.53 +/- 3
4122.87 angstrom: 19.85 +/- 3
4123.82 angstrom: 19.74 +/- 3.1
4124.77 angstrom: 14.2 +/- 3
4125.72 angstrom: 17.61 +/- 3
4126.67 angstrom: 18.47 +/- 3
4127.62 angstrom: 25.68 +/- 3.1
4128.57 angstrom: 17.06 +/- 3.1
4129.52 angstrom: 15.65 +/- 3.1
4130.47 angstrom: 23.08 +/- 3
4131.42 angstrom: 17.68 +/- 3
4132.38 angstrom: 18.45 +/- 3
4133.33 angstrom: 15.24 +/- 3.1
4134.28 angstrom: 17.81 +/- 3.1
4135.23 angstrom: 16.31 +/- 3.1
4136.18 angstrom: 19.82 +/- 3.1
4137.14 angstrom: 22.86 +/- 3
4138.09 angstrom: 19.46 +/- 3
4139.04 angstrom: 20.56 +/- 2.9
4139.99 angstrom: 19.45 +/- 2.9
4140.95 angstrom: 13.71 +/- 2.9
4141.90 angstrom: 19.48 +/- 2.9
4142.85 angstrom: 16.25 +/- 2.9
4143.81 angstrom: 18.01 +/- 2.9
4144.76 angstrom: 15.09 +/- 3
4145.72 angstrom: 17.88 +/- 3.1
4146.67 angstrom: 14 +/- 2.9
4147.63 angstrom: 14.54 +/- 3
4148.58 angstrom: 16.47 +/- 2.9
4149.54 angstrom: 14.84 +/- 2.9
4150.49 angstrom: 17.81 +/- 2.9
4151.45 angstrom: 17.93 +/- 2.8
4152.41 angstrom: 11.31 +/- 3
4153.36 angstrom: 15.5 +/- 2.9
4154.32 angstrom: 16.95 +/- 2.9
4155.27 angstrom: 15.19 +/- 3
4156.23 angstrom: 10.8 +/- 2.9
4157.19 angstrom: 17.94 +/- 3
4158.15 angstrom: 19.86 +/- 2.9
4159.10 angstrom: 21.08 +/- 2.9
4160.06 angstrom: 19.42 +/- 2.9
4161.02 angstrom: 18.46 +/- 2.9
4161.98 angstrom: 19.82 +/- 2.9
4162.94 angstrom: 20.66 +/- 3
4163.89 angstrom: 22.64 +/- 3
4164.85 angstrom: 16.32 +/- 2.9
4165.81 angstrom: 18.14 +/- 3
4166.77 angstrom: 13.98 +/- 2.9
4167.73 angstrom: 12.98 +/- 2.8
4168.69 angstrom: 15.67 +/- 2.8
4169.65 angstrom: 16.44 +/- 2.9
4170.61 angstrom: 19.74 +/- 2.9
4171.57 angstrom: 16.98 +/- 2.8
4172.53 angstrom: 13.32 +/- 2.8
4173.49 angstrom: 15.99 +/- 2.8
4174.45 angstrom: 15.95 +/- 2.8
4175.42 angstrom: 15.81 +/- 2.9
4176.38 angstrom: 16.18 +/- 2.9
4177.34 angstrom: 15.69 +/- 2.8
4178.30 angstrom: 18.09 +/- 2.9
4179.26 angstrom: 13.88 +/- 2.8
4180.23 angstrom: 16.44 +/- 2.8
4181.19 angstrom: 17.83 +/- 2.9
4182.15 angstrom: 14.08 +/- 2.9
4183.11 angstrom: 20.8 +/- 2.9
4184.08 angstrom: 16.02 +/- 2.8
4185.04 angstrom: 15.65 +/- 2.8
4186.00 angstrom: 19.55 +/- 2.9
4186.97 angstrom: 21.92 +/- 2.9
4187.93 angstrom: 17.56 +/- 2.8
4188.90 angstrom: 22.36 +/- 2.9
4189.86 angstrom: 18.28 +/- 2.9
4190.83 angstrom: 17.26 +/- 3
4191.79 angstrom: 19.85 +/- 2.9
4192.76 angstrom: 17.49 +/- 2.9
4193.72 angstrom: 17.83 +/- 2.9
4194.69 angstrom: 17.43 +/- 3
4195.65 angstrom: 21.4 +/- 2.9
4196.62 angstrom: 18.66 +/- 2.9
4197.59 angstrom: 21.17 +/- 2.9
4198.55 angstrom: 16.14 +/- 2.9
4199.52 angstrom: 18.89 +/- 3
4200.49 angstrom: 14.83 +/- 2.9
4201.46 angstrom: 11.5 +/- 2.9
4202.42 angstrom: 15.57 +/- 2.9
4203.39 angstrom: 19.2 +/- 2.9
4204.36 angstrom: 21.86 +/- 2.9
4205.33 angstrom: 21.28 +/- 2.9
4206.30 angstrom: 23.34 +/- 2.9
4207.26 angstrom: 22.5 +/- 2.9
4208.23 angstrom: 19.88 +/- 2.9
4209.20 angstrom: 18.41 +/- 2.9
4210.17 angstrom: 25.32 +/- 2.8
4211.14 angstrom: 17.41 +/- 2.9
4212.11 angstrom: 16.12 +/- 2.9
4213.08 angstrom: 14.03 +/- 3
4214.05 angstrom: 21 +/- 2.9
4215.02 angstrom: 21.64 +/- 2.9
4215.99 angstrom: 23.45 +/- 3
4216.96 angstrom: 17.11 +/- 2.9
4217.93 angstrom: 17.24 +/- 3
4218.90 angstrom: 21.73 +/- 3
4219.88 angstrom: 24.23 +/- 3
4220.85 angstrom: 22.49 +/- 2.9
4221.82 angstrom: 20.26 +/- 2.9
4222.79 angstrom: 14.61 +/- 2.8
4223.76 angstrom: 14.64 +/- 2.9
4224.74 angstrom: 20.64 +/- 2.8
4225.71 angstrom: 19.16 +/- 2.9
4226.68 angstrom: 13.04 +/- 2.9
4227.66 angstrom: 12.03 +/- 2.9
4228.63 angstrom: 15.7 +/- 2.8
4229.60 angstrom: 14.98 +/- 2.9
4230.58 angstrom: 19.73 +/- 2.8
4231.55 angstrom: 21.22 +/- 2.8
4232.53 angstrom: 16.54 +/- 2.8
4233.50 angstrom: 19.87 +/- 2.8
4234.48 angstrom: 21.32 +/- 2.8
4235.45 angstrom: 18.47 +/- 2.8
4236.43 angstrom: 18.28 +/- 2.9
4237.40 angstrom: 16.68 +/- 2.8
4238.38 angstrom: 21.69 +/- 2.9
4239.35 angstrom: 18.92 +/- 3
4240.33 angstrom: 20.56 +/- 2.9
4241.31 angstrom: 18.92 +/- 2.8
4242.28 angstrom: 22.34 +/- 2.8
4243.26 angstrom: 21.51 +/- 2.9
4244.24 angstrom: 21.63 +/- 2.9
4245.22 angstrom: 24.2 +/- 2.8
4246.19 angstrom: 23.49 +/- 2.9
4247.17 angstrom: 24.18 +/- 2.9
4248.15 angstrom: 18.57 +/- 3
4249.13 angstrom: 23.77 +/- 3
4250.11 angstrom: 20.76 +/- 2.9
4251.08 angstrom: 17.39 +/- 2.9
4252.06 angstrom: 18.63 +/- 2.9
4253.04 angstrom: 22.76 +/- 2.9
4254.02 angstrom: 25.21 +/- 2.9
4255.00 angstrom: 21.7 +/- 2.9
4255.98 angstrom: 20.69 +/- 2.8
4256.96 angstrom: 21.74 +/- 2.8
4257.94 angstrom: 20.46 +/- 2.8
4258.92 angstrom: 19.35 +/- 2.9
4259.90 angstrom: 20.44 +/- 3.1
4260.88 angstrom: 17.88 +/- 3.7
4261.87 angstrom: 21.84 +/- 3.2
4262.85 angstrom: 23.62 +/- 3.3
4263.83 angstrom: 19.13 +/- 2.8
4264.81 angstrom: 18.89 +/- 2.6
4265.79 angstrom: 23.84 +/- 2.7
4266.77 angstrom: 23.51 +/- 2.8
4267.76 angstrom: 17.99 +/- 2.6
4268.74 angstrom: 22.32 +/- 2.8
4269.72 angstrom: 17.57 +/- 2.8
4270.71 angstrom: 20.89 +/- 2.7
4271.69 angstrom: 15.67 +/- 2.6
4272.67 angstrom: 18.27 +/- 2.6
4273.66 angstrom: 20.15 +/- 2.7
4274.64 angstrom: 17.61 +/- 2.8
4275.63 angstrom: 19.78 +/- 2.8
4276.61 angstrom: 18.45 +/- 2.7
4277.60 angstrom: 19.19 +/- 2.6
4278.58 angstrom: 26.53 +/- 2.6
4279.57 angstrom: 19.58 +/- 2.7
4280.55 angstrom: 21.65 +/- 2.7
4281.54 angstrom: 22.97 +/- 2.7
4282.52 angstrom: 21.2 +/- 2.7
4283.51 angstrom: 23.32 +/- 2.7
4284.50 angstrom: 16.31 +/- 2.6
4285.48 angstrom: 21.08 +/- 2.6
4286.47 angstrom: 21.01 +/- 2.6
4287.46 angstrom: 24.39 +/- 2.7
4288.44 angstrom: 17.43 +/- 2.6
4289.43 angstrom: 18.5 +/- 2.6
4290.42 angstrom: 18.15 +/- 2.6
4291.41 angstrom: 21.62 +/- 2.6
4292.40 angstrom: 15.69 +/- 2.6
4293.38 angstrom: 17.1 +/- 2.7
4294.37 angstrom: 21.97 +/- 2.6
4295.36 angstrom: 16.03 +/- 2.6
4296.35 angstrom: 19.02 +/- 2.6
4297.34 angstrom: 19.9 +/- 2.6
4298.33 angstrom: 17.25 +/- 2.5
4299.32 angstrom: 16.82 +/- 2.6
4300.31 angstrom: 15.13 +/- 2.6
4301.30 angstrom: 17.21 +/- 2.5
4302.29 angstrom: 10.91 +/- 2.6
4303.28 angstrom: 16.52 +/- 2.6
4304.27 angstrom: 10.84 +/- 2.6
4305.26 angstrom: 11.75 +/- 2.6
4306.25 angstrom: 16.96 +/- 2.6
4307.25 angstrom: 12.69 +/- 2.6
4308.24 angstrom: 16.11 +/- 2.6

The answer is 0.13 mag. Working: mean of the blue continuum 18.9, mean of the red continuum 20.2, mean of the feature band 17.3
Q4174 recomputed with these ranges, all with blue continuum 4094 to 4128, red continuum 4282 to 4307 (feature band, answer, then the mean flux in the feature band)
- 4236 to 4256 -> -0.163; 21.1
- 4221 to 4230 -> 0.118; 16.4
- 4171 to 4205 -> 0.062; 17.5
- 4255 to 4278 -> -0.115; 20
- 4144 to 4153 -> 0.200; 15.6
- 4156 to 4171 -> 0.050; 17.8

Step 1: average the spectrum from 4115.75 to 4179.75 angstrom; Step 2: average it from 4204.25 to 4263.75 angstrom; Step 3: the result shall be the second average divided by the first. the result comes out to 1.14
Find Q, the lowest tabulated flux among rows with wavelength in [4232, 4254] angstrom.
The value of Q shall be 16.54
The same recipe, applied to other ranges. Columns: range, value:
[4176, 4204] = 11.5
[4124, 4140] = 14.2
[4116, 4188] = 10.8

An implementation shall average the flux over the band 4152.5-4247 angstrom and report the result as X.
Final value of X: 18.4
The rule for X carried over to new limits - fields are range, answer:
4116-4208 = 17.8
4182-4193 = 18.5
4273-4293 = 20.2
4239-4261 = 21.2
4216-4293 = 20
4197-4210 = 19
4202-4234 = 19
